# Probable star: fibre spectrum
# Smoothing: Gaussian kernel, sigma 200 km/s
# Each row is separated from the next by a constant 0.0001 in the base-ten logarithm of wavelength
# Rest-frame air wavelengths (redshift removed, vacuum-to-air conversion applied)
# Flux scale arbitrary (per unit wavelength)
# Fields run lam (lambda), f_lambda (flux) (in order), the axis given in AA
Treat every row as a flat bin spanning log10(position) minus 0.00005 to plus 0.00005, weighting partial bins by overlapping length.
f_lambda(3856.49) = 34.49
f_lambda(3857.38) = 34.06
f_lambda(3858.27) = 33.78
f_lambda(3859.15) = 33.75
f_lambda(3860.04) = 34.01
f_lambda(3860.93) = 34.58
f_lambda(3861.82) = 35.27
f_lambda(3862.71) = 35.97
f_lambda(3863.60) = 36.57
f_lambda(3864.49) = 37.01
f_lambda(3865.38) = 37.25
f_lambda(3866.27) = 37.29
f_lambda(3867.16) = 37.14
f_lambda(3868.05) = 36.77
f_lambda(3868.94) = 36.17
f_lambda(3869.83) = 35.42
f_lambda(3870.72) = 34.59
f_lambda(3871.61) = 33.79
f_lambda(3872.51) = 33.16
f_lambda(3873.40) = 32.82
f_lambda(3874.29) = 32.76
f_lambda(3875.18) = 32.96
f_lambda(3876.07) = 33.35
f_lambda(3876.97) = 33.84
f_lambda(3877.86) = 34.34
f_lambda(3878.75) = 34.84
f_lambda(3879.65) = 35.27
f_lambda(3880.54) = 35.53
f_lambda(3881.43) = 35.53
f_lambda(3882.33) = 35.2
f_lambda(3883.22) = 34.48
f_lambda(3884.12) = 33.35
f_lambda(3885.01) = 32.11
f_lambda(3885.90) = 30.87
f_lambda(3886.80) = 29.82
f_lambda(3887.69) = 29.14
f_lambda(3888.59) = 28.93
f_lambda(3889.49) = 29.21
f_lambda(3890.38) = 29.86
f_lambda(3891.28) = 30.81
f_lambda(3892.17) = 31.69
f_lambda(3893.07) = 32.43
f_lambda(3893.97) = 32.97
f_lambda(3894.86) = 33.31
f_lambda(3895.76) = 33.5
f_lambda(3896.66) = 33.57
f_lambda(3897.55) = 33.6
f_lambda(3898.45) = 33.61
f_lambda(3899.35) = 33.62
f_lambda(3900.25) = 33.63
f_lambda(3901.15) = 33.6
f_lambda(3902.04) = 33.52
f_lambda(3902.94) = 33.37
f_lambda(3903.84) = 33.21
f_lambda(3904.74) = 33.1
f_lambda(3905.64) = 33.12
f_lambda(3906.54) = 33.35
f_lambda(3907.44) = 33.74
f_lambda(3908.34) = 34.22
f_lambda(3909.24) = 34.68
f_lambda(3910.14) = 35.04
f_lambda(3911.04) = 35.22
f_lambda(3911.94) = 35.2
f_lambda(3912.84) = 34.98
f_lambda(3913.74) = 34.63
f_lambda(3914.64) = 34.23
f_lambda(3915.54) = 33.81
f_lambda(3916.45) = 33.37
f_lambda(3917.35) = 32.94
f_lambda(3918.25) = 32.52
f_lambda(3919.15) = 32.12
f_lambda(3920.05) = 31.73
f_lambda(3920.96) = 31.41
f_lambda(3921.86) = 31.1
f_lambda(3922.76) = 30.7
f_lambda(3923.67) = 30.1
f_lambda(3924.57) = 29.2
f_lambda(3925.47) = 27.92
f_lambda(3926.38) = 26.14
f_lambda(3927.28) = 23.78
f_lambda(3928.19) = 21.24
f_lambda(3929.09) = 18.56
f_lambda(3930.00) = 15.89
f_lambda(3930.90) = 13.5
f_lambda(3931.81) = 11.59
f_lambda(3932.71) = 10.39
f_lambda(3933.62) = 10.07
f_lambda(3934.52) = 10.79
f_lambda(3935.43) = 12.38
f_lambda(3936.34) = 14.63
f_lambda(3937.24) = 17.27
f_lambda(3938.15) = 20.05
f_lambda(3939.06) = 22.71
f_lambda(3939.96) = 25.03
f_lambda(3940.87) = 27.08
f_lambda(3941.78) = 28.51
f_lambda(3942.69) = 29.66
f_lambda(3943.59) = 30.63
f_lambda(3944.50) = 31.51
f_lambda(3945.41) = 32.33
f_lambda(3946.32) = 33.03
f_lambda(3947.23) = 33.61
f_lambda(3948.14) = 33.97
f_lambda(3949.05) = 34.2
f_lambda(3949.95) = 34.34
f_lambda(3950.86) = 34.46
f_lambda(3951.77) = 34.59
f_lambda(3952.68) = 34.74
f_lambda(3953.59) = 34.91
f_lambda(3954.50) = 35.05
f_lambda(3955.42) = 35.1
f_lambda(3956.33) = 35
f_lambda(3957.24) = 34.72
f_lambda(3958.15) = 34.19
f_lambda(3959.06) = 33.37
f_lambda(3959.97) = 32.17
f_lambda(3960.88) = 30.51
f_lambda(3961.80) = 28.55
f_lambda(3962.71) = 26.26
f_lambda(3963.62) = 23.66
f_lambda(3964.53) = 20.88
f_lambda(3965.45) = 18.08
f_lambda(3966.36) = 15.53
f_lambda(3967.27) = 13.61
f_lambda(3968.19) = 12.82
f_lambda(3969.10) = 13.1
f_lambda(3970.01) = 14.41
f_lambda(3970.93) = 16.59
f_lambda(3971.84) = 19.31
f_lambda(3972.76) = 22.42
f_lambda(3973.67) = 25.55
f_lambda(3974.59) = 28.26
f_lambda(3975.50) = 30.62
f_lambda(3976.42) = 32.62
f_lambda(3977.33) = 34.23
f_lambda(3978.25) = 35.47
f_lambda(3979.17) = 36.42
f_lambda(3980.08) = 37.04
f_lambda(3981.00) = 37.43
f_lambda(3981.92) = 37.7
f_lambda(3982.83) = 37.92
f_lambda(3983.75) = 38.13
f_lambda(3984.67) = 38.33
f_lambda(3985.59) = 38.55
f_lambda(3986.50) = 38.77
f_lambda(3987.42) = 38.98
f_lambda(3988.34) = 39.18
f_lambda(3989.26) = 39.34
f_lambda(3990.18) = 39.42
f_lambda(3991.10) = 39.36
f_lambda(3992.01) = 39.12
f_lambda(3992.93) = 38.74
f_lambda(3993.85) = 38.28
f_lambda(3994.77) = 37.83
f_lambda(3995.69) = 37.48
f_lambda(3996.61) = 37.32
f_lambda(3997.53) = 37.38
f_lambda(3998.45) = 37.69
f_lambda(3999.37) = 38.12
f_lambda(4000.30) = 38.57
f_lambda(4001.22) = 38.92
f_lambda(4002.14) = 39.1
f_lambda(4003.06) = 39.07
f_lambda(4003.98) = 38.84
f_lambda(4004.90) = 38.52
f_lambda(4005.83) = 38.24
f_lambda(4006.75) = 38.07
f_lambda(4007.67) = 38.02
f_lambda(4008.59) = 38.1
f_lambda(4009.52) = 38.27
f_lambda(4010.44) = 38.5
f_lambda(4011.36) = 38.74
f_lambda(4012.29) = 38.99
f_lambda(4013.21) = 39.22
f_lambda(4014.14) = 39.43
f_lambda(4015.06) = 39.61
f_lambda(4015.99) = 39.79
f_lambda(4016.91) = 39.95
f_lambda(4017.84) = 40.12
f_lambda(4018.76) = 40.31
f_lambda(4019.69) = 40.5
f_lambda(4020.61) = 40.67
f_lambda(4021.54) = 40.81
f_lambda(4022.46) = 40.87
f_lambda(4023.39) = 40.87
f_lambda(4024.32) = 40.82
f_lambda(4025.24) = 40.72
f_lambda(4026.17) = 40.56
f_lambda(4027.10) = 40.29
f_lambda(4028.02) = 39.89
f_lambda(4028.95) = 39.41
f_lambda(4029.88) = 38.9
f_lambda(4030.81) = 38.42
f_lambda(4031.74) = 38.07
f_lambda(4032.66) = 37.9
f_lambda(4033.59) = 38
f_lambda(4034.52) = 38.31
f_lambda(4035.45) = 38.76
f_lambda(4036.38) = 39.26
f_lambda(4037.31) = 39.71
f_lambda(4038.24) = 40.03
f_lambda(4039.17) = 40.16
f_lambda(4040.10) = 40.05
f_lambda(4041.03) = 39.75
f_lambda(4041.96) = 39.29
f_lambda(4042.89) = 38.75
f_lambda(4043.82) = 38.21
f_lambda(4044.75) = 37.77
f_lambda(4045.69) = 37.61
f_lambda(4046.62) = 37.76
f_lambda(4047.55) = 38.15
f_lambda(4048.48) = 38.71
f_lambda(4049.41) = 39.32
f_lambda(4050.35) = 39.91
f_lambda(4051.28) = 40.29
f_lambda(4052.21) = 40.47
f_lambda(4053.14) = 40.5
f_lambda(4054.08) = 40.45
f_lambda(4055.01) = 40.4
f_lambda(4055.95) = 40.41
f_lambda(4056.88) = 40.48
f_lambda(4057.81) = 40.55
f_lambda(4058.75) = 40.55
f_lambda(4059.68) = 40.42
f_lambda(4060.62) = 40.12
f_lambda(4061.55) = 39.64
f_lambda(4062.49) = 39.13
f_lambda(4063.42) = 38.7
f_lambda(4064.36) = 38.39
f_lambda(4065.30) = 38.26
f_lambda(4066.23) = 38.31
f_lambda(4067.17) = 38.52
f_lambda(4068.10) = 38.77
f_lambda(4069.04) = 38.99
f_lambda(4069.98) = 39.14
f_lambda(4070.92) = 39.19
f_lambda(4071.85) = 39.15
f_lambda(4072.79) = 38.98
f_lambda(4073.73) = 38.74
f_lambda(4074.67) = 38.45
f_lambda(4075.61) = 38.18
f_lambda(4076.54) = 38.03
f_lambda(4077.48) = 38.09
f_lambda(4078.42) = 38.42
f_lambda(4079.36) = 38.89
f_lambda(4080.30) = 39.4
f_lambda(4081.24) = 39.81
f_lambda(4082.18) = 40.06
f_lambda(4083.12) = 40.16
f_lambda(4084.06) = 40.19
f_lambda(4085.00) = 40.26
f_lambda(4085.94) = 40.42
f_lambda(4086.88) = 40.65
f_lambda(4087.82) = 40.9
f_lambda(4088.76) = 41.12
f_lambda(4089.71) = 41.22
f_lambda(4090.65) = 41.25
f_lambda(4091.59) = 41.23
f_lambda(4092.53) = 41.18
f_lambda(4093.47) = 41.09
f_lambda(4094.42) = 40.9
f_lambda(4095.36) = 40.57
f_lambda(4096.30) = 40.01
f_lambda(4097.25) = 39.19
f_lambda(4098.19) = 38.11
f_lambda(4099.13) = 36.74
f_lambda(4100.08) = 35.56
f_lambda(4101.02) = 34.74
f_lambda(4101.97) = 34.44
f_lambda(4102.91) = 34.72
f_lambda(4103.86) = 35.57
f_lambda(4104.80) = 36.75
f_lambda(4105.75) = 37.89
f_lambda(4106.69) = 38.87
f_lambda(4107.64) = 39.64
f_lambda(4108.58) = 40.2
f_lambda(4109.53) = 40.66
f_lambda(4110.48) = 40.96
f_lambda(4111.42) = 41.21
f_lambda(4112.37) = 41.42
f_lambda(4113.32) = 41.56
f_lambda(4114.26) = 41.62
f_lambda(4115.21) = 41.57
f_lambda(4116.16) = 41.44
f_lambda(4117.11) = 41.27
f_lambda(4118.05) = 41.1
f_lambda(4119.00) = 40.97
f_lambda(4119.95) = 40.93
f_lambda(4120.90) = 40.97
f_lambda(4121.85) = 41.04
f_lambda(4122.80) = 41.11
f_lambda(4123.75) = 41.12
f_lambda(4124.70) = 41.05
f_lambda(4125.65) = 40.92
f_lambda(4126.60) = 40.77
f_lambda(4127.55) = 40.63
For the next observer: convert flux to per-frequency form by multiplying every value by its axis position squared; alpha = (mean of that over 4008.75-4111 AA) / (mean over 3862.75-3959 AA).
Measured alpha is 1.4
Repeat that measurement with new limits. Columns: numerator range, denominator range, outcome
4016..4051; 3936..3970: 1.48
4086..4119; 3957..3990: 1.44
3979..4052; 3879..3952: 1.39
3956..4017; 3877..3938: 1.19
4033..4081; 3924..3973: 1.67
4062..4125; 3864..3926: 1.31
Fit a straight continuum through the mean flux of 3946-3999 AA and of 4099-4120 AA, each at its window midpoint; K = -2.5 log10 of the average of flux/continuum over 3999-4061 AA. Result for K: -0.13 mag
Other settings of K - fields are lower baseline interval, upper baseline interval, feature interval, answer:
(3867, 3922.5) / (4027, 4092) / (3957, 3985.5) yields 0.28 mag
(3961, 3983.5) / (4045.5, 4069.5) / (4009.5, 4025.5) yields -0.20 mag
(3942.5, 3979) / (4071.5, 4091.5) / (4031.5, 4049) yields -0.09 mag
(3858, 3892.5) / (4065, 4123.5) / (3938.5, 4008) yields 0.13 mag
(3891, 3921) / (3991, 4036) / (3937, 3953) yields 0.18 mag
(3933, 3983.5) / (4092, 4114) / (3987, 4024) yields -0.24 mag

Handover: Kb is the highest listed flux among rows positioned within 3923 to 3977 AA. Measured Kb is 35.1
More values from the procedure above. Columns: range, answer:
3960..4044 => 40.87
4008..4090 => 41.22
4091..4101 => 41.23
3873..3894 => 35.53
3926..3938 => 26.14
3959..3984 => 38.13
